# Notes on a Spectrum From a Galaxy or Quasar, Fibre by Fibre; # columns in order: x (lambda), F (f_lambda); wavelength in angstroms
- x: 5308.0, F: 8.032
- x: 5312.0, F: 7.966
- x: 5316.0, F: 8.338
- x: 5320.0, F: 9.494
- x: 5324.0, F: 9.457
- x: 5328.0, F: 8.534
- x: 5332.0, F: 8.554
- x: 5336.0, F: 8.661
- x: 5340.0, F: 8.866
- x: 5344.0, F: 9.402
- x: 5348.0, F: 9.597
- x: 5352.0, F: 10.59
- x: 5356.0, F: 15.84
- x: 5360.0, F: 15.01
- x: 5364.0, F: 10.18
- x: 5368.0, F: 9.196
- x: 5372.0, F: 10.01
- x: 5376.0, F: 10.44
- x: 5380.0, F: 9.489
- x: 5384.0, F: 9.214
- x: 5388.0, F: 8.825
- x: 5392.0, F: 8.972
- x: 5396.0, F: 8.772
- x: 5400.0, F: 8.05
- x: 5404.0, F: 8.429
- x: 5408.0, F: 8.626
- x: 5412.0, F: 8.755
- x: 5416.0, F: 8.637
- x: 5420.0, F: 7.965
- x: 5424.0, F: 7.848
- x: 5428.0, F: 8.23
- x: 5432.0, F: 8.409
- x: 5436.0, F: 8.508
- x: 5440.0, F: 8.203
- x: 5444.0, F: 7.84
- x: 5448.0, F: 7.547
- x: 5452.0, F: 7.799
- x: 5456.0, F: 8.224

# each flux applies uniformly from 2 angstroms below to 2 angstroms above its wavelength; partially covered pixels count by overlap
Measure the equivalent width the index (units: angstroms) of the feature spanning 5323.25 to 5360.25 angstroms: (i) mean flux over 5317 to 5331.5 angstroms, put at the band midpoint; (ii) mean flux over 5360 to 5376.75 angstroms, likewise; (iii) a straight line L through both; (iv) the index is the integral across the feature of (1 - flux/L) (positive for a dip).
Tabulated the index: -2.2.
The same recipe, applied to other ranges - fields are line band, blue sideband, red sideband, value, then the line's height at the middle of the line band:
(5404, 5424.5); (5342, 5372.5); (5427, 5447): 1.52 angstroms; 9.08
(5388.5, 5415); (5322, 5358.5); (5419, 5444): 0.48 angstroms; 8.77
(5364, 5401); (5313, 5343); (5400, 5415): -2.89 angstroms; 8.63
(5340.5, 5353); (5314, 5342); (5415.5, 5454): -1.40 angstroms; 8.71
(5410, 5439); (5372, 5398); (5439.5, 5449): 0.02 angstroms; 8.34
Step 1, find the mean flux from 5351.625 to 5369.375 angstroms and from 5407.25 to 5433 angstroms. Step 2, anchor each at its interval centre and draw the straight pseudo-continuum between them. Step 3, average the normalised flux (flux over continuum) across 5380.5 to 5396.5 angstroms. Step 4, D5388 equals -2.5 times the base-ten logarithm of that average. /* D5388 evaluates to 0.17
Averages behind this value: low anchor 12.4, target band 9.01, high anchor 8.34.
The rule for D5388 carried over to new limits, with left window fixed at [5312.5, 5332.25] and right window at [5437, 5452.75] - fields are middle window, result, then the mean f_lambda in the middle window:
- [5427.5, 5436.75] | -0.05 mag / 8.39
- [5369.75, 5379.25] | -0.20 mag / 10.1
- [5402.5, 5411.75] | -0.05 mag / 8.58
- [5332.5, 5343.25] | -0.01 mag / 8.81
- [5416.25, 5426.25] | 0.00 mag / 8.04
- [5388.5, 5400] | -0.06 mag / 8.72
